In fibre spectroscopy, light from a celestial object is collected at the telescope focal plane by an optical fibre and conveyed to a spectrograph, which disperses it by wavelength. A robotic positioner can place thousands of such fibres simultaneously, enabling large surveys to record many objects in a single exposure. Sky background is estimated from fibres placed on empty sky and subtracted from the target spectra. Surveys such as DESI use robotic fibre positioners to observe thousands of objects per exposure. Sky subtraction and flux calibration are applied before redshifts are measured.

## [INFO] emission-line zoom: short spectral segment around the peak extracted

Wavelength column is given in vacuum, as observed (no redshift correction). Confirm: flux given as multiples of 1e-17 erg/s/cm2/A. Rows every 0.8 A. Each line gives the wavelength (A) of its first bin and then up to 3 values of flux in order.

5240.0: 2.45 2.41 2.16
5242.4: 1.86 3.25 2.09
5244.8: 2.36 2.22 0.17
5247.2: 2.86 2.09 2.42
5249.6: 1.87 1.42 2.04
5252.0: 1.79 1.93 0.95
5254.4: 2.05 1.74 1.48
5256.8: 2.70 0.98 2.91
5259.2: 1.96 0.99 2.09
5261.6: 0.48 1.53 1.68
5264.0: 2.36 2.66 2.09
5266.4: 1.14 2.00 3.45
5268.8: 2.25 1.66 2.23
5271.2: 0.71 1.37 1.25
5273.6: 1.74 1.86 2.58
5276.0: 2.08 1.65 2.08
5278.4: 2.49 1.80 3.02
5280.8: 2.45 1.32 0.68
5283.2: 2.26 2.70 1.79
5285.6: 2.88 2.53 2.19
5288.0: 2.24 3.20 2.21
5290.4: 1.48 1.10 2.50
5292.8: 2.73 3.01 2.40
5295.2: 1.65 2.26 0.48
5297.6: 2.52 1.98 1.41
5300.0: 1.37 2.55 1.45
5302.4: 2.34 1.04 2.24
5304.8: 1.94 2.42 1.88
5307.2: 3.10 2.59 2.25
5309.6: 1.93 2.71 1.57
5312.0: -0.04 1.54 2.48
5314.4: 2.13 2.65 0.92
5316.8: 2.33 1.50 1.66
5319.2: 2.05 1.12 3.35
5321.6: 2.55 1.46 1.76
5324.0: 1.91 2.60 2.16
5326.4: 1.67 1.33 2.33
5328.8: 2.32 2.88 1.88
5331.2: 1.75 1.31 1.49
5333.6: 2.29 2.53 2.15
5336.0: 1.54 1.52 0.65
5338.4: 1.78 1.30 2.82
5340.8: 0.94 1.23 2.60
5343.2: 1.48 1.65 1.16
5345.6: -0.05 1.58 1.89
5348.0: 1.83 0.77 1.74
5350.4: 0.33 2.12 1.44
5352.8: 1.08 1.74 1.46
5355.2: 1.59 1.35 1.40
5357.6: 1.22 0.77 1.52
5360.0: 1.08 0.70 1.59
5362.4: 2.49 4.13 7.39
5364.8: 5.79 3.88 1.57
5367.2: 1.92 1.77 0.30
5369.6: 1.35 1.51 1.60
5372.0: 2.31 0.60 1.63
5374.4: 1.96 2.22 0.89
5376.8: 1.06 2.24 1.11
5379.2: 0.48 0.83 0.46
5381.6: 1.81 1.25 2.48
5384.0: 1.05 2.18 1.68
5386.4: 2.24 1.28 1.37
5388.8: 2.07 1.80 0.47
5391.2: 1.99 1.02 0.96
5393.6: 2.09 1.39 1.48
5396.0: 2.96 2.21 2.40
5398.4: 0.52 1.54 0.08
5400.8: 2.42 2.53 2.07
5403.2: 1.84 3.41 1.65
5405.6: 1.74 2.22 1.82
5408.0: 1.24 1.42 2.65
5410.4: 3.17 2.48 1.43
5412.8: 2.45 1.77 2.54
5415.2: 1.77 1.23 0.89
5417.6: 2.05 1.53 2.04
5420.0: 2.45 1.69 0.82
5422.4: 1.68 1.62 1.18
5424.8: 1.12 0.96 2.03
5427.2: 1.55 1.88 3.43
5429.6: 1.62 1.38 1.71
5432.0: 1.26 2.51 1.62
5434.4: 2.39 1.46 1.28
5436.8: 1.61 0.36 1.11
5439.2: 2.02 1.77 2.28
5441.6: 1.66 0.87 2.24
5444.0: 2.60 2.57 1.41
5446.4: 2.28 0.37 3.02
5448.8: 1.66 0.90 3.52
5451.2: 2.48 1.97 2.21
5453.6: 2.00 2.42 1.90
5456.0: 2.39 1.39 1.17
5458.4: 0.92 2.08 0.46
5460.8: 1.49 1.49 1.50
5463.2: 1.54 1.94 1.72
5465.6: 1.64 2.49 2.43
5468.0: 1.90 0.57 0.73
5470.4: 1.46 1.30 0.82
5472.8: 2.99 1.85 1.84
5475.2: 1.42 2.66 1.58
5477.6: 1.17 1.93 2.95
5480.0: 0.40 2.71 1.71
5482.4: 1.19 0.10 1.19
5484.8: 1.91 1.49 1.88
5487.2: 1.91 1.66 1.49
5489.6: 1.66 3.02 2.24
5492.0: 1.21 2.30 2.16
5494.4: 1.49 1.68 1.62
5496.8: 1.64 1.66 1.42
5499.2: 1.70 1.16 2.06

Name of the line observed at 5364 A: H-gamma 4340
